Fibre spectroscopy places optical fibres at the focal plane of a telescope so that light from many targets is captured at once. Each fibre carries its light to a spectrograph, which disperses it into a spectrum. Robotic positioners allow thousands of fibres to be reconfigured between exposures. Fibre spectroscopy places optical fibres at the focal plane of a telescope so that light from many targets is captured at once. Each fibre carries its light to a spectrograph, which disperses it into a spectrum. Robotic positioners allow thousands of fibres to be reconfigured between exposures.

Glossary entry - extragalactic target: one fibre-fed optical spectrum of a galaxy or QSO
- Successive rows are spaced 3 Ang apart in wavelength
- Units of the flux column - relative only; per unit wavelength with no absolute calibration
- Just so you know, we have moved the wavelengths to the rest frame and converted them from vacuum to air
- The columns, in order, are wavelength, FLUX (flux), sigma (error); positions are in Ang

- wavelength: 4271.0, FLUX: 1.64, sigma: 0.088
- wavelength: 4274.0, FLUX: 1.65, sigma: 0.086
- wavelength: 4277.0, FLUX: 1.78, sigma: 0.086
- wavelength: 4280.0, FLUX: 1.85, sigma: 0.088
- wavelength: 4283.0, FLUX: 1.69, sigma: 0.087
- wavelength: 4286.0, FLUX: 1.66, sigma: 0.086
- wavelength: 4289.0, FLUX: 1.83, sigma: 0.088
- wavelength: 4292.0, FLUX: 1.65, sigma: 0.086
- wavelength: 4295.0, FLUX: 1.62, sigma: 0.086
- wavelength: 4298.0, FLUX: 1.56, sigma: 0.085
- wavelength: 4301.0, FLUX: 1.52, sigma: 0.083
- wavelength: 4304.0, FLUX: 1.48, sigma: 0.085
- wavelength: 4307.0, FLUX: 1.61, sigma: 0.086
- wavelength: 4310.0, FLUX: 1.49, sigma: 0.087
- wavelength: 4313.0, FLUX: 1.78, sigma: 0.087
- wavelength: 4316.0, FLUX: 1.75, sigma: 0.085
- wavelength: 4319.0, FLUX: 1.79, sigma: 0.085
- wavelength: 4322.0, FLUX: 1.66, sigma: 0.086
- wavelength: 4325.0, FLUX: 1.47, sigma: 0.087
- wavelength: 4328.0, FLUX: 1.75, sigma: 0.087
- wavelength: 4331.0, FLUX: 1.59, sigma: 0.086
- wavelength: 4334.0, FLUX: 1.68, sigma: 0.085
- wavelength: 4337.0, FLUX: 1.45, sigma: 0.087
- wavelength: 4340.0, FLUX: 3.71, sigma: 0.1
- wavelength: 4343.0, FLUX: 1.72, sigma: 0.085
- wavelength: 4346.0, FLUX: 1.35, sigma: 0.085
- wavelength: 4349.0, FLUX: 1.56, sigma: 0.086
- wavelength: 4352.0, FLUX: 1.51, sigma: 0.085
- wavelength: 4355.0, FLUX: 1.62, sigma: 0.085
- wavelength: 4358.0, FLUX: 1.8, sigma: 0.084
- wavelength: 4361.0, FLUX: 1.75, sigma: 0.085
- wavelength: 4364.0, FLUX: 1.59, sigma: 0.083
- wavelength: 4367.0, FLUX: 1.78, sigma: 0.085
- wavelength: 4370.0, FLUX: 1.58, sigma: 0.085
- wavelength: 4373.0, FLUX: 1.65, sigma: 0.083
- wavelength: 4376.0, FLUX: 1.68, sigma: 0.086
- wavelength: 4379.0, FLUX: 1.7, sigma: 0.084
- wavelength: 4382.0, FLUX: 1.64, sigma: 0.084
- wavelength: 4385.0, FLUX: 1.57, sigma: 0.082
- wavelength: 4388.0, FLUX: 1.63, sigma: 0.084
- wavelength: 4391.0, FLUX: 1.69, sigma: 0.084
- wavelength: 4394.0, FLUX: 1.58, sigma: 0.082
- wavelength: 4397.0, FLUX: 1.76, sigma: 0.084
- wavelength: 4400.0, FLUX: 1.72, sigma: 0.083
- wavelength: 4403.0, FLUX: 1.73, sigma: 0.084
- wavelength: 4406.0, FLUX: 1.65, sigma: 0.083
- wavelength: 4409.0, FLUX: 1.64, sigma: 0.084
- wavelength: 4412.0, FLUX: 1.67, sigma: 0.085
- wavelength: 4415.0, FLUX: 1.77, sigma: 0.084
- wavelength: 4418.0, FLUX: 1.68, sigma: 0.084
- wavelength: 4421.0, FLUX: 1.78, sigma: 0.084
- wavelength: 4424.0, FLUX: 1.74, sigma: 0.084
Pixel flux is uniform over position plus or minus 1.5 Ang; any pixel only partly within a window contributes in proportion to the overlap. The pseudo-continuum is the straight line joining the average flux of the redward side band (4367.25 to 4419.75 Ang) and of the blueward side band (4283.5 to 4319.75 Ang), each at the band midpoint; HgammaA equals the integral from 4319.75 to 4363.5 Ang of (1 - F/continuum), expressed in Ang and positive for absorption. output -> -2.7 Ang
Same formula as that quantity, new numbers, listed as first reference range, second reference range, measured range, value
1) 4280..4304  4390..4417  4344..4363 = 0.80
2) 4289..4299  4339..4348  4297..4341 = 3.91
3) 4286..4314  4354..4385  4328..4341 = -2.84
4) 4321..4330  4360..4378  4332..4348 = -3.11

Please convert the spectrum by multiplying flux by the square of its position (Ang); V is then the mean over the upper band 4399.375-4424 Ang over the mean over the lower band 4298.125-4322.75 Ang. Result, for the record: 1.1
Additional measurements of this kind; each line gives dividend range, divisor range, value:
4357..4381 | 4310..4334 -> 1.03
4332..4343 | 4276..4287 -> 1.28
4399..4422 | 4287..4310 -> 1.12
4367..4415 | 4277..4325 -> 1.05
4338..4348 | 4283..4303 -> 1.36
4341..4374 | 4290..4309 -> 1.08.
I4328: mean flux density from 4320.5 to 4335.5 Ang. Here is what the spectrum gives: 1.63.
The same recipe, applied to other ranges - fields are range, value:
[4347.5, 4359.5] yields 1.62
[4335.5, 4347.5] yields 2.06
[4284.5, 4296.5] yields 1.69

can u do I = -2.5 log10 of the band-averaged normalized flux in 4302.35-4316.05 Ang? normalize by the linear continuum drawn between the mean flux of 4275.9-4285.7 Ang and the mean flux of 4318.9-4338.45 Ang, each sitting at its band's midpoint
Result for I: 0.04 mag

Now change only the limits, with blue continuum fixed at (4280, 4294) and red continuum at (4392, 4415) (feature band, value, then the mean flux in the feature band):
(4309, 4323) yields 0.005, 1.7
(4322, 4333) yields 0.061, 1.61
